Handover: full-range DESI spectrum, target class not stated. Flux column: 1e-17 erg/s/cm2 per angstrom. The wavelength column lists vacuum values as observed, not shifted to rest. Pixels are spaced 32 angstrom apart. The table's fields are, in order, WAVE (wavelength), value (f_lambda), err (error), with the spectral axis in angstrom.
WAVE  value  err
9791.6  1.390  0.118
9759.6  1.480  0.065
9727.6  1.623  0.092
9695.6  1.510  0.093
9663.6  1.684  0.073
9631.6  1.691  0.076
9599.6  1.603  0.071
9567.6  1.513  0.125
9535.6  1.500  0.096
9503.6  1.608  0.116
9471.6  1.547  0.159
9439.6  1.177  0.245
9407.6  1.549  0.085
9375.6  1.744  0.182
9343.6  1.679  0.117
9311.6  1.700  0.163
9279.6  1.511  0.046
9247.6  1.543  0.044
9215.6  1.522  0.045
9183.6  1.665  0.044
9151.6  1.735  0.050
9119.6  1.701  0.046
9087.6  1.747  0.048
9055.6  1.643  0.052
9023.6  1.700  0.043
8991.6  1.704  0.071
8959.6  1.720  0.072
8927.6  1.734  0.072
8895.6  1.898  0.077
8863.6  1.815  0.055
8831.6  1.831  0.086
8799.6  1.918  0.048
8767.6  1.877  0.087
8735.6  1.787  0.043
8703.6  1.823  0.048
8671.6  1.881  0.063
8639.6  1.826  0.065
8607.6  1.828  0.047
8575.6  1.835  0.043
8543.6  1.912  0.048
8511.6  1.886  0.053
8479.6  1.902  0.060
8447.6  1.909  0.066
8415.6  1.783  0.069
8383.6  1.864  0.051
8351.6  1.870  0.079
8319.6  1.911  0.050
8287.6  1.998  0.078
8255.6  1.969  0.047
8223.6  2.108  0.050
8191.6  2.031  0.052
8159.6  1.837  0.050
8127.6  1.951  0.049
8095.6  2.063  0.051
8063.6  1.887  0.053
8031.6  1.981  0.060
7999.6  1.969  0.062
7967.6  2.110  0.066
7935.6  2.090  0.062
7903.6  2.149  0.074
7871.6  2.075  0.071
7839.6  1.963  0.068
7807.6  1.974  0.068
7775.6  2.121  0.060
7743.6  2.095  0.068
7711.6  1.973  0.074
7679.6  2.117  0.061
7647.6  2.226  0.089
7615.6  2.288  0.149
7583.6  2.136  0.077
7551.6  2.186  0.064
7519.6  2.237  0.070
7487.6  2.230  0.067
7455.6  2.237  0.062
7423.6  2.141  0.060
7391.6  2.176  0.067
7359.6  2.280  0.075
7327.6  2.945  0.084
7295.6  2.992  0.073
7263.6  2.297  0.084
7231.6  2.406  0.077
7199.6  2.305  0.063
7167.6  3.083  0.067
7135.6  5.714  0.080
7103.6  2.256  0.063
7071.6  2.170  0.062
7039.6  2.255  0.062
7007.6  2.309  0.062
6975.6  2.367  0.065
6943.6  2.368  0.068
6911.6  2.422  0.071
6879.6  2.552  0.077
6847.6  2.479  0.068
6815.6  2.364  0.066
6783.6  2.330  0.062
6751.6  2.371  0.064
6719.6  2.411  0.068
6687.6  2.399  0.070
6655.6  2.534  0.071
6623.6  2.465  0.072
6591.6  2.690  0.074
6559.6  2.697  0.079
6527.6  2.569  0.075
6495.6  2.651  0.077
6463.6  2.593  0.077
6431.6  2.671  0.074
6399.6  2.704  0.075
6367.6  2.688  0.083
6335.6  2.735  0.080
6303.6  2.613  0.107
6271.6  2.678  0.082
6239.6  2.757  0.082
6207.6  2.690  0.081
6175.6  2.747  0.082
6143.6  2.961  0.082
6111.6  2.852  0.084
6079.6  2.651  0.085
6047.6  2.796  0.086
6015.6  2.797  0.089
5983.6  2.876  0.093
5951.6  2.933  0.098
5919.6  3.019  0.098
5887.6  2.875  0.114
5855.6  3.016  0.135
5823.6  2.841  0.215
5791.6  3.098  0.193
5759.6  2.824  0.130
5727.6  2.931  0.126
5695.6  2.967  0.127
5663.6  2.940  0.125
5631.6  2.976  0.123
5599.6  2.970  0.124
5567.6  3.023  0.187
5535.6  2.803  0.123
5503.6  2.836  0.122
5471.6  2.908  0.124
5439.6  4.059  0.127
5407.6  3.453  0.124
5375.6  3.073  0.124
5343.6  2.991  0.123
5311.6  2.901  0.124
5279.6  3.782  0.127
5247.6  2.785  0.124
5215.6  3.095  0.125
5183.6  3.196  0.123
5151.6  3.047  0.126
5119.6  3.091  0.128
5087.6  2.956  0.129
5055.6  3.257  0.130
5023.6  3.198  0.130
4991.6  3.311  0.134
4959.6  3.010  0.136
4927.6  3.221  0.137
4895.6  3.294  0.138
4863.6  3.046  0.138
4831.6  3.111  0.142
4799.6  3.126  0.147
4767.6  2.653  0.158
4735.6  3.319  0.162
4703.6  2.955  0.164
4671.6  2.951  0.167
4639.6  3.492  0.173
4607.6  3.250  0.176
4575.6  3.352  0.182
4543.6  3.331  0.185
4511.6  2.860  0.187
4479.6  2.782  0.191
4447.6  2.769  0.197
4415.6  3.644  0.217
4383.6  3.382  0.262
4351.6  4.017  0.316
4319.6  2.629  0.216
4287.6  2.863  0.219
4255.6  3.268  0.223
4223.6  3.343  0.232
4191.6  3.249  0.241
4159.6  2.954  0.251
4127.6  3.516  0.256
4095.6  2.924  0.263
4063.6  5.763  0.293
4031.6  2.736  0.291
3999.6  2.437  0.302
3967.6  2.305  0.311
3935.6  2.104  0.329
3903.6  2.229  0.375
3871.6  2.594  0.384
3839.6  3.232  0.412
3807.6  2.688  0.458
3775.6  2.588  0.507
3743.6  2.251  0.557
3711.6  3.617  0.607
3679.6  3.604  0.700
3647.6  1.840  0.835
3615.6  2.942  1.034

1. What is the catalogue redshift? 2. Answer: 0.087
